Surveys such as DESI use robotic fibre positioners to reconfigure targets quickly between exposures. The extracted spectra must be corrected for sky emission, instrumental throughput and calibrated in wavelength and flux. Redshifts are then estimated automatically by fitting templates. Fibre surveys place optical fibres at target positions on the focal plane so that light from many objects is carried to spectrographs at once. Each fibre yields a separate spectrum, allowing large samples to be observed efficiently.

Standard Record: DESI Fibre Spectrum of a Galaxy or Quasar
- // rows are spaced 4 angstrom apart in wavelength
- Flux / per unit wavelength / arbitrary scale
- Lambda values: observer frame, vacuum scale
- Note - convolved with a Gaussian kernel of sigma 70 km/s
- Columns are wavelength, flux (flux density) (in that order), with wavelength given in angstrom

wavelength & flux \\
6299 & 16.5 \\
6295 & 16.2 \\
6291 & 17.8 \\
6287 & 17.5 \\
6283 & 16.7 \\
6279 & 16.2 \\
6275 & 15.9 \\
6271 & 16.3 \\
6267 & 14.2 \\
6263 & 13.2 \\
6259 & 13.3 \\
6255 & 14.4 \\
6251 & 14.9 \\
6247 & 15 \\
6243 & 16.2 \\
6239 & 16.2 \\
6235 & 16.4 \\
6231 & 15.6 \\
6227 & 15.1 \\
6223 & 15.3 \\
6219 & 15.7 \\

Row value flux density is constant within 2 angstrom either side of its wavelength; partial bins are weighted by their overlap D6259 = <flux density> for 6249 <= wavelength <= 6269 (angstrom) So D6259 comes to 14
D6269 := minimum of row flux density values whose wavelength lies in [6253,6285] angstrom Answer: 13.2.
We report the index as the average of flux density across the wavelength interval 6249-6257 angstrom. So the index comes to 14.7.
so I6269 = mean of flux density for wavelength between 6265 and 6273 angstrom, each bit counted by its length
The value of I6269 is 15.2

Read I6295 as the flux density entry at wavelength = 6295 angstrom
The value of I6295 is 16.2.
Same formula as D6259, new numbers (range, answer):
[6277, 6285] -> 16.4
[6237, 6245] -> 16.2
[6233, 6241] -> 16.3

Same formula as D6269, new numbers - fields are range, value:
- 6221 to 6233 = 15.1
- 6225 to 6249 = 15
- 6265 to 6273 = 14.2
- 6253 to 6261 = 13.3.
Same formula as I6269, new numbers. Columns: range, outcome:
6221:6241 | 15.7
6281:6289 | 17.1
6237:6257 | 15.3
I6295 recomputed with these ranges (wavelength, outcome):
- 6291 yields 17.8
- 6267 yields 14.2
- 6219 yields 15.7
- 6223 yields 15.3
